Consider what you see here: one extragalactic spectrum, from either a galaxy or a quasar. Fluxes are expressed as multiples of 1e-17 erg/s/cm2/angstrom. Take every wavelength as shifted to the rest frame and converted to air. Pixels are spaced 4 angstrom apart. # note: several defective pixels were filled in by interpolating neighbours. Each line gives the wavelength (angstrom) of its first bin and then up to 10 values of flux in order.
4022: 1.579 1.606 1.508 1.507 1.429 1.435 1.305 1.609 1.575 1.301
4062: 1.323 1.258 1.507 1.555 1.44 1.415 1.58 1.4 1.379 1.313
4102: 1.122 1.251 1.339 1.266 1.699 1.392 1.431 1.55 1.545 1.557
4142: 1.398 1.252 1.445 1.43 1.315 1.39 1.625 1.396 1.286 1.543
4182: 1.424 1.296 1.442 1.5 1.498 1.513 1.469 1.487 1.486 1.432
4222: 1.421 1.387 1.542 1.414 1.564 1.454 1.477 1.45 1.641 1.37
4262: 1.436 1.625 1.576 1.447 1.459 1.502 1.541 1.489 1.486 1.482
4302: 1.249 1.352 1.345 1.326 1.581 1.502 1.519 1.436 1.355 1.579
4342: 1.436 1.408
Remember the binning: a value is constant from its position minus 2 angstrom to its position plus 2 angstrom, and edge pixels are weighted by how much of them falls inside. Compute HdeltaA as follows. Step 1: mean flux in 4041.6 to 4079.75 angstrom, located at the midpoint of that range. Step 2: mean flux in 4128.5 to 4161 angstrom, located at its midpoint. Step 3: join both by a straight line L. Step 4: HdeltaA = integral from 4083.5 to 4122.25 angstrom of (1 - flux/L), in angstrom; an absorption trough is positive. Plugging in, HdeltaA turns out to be 1.6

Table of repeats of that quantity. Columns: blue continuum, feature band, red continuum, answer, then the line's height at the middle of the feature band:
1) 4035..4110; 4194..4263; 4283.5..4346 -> -2.21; 1.43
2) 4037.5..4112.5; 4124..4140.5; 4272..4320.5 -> -1.30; 1.41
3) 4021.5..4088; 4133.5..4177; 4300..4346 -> 0.87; 1.45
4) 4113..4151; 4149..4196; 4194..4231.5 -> 1.32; 1.46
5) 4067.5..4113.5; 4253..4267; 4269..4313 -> -0.66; 1.43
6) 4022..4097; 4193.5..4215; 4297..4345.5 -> -0.78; 1.44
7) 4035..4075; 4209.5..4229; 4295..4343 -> -0.19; 1.43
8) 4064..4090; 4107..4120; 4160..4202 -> 0.27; 1.45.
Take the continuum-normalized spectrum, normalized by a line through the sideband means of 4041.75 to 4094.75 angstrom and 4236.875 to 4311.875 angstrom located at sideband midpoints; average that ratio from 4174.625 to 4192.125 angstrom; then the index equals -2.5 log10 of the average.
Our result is 0.03 mag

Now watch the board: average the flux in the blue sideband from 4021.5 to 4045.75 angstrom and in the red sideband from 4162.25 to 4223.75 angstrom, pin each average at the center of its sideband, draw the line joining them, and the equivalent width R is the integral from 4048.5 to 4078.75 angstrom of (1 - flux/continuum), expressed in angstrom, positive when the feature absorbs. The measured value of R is 0.8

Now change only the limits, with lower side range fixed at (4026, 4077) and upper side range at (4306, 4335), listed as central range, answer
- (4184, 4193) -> 0.4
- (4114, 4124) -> -0.3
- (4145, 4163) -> 0.9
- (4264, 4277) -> -1.0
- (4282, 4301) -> -0.7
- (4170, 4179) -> 0.3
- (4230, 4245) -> -0.5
